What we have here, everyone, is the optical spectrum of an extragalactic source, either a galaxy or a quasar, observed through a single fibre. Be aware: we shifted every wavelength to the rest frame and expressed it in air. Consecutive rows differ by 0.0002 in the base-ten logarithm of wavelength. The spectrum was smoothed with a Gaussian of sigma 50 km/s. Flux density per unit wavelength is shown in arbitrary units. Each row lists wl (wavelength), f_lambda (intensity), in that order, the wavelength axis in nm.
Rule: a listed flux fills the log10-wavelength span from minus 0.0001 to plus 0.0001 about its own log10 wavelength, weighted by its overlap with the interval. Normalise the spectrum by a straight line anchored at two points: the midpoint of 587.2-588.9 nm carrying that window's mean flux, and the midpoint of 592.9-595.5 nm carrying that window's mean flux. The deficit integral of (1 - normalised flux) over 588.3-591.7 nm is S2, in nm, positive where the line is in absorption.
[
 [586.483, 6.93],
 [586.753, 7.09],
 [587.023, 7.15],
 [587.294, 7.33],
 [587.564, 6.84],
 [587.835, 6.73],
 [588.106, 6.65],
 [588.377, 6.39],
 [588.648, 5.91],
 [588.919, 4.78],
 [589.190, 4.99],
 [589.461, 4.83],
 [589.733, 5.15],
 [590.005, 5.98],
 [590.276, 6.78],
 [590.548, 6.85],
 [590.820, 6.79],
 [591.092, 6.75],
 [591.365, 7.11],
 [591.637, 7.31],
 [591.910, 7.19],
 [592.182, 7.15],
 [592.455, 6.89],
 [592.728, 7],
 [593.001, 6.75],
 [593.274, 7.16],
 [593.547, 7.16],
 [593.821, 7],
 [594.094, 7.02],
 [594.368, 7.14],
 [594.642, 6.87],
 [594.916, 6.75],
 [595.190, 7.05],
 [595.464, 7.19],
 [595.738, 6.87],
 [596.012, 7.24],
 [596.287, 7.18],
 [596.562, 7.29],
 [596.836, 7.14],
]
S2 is 0.29 nm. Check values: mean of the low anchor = 6.5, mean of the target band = 6.1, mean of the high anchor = 7.01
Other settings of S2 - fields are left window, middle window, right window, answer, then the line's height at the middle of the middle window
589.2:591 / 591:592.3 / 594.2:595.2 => -0.16 nm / 6.32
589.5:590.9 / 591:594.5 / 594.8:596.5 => -0.24 nm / 6.6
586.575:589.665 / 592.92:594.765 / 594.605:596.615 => -0.04 nm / 6.86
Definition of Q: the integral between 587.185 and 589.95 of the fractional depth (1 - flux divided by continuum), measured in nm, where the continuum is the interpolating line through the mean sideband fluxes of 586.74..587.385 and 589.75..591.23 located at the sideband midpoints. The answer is 0.39 nm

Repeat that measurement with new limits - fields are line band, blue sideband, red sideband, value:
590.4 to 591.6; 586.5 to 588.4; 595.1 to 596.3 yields 0.01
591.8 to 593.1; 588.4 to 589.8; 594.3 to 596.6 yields -0.17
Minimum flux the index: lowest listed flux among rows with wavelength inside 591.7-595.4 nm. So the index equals 6.75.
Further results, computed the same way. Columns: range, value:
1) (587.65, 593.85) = 4.78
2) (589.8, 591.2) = 5.98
